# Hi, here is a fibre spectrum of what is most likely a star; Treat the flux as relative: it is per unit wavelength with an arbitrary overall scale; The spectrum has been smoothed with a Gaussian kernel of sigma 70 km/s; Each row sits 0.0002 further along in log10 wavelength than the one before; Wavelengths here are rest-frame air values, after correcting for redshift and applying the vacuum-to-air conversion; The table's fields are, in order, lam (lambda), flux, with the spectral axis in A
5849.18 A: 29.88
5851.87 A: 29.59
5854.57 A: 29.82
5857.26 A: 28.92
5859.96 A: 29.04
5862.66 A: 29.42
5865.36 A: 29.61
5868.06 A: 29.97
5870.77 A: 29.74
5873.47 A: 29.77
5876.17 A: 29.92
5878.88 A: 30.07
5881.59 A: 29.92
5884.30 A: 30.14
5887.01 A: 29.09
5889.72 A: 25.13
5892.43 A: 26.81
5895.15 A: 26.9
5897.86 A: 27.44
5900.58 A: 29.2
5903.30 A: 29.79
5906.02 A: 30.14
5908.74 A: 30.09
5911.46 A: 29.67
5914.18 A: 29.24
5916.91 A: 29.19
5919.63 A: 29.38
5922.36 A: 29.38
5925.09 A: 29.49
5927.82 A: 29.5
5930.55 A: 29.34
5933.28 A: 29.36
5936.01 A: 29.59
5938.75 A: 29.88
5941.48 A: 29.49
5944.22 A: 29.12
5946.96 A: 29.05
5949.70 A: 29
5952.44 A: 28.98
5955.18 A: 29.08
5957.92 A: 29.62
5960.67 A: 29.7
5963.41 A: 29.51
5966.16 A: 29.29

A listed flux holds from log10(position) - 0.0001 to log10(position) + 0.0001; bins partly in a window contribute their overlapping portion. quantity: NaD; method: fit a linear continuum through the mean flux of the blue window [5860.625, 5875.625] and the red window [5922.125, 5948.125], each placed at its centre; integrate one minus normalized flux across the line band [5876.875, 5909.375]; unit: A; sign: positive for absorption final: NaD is 1.0 A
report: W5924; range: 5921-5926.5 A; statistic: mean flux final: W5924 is 29.4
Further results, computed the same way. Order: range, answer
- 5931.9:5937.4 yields 29.5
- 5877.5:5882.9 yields 30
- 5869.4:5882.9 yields 29.9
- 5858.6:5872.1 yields 29.5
